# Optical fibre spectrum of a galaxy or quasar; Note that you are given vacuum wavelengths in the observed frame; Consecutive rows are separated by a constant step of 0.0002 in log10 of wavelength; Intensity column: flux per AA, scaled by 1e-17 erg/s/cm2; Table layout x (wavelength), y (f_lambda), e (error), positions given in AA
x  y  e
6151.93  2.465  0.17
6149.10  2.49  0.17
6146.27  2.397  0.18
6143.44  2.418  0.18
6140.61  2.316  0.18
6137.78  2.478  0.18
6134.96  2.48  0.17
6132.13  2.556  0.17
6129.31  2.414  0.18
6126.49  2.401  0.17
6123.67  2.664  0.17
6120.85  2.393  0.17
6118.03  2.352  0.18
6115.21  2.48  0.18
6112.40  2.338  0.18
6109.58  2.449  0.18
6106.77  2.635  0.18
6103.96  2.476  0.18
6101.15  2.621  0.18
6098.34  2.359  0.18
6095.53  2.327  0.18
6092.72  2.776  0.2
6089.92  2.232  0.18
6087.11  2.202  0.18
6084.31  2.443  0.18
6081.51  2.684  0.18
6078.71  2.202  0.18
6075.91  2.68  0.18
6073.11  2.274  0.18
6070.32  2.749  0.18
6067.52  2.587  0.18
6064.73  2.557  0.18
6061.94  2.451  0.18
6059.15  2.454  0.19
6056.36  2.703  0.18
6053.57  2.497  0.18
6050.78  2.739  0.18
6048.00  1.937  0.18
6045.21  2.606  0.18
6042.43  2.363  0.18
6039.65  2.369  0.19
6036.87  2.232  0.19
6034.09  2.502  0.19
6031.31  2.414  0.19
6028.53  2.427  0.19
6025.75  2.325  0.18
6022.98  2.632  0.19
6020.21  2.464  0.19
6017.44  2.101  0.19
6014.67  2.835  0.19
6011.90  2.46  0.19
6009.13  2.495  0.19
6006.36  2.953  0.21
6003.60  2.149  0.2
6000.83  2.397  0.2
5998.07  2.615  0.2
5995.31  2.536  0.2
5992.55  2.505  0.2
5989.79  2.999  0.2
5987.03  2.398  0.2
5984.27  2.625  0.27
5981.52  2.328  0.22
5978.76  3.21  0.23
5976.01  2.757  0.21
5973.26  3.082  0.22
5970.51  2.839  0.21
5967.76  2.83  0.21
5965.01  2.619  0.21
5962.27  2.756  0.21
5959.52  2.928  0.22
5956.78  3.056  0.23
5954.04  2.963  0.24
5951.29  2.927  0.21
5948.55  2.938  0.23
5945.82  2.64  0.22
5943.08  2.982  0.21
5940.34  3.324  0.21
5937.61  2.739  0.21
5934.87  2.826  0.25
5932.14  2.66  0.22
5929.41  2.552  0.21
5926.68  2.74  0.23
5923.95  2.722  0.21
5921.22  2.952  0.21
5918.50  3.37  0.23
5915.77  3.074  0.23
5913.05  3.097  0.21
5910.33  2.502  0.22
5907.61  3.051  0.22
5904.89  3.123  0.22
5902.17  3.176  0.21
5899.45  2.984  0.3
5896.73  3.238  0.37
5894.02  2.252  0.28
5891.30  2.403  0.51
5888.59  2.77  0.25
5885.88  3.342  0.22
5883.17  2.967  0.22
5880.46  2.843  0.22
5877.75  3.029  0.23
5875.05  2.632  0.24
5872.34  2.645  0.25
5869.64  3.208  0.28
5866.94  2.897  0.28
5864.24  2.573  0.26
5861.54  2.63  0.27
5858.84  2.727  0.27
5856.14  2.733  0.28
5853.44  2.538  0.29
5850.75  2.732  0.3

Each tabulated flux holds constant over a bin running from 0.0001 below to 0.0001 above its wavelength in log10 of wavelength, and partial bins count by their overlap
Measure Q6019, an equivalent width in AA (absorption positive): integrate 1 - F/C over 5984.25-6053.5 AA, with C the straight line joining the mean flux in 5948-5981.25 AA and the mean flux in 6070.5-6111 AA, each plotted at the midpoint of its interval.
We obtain 5.8 AA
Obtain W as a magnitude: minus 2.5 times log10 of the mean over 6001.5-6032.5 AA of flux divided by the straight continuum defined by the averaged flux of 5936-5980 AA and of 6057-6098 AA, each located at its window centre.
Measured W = 0.09 mag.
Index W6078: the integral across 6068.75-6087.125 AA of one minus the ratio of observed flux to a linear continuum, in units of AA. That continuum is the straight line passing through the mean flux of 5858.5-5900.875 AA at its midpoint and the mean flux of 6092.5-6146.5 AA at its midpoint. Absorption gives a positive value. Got 0.3 AA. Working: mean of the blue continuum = 2.82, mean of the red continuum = 2.46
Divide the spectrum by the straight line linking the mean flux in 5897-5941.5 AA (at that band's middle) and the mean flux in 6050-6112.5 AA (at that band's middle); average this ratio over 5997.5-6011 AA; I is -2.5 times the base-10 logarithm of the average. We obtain 0.08 mag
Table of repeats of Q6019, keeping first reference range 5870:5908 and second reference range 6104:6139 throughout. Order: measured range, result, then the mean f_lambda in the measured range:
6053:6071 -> 0.1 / 2.57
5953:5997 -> -0.6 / 2.77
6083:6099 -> 0.9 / 2.39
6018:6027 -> 0.7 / 2.44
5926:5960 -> -0.9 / 2.87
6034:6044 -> 1.0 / 2.35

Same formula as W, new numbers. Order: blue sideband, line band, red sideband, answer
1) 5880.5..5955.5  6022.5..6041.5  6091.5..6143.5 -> 0.11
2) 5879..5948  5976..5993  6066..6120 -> 0.01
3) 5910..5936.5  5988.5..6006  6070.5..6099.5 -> 0.05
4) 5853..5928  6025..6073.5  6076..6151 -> 0.05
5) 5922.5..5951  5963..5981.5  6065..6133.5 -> -0.04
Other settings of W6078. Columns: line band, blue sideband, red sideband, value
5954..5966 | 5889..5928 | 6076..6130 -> -0.3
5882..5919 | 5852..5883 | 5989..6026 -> -3.1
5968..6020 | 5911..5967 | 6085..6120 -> 2.1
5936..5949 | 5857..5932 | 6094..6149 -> -0.7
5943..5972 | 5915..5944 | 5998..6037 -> -1.0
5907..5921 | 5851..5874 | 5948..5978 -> -1.0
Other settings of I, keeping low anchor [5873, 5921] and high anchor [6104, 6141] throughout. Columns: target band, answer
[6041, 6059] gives 0.06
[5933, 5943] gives -0.04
